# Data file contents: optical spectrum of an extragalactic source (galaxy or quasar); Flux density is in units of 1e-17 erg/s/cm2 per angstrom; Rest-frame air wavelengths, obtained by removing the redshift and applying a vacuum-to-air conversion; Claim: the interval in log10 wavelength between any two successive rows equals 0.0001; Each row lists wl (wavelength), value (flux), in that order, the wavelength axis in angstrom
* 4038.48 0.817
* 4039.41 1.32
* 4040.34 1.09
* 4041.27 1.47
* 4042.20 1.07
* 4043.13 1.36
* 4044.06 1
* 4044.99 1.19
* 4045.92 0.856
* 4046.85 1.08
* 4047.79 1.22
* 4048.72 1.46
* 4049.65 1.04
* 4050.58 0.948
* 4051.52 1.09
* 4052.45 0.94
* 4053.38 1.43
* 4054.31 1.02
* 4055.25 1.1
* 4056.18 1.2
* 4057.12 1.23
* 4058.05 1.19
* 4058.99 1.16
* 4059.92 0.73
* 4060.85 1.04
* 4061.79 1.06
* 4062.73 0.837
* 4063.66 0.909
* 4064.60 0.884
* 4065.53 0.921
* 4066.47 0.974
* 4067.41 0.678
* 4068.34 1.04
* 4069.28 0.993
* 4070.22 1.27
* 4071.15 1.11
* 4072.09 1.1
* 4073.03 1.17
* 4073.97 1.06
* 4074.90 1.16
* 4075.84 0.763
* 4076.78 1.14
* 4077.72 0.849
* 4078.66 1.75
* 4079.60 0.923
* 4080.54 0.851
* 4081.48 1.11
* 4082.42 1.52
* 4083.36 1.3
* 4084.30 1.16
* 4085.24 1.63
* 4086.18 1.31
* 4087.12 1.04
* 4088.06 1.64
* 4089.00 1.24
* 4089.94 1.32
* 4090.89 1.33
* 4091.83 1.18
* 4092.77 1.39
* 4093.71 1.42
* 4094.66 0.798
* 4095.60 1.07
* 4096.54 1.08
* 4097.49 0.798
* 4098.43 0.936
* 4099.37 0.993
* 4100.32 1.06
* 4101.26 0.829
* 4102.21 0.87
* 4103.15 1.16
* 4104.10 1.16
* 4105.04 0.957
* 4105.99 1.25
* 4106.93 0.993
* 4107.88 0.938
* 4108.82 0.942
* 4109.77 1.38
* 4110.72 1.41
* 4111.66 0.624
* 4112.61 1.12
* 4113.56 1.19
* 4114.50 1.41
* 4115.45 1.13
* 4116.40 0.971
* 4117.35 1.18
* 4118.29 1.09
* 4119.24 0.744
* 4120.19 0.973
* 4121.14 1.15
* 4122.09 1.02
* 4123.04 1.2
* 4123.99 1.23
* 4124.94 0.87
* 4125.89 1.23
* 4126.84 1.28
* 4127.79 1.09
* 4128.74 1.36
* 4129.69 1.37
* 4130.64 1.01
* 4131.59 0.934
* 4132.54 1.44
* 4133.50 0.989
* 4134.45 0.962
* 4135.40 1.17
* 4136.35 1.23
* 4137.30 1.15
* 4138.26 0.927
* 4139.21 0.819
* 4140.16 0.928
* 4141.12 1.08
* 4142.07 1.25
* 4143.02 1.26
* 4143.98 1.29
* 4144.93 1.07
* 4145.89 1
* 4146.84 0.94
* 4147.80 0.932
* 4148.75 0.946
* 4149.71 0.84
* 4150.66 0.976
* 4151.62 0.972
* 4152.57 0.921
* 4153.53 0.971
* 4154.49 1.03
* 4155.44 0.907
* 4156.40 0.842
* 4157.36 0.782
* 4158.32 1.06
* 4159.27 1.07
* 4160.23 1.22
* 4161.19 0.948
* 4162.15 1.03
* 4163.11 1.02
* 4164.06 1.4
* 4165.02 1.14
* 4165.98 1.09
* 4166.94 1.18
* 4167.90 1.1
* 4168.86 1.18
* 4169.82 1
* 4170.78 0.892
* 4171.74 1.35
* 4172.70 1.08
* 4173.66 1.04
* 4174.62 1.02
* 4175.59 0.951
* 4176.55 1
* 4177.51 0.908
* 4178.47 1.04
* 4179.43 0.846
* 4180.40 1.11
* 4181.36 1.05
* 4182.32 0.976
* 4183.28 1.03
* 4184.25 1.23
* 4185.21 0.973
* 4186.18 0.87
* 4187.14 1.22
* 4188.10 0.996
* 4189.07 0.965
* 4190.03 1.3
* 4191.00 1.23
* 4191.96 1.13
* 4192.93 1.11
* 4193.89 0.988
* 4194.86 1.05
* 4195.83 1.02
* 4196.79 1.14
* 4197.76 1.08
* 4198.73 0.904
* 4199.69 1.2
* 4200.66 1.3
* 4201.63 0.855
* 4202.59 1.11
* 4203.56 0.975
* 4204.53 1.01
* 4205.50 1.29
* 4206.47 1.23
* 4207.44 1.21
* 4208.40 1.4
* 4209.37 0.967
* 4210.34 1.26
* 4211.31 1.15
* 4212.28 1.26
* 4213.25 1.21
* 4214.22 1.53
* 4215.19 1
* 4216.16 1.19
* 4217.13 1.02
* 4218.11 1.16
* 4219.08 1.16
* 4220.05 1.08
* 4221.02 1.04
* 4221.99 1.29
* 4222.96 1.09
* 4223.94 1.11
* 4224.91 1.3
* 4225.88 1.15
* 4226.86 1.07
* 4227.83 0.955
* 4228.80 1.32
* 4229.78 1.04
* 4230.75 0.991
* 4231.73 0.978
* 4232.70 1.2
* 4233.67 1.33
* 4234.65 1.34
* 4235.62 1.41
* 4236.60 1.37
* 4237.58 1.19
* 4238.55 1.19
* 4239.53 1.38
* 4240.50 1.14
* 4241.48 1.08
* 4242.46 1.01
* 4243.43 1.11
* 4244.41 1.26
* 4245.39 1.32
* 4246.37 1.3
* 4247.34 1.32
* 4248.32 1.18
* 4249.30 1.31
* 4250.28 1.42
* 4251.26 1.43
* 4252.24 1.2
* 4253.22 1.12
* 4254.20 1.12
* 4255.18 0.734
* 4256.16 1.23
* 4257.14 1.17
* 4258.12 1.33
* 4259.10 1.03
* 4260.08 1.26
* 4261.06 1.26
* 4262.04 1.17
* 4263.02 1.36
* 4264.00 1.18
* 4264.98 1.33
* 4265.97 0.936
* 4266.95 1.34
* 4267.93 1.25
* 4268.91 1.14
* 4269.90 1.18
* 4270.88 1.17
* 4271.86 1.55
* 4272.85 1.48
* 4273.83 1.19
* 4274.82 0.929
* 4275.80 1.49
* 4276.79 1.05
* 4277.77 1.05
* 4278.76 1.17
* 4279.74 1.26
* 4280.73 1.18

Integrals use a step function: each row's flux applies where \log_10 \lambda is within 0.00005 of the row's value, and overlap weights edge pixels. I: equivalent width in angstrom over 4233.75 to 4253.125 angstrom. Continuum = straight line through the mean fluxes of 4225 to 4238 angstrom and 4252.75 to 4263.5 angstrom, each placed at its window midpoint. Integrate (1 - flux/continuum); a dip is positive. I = -1.4 angstrom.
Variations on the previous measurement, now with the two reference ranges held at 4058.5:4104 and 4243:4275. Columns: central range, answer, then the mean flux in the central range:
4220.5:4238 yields 0.4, 1.18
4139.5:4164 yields 2.8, 1.02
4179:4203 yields 2.2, 1.07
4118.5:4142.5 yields 0.7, 1.1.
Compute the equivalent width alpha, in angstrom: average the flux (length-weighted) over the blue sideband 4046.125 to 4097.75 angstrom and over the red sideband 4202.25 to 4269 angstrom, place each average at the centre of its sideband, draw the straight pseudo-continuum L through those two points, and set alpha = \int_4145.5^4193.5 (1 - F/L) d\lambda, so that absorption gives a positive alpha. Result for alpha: 5.2 angstrom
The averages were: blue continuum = 1.12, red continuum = 1.19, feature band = 1.04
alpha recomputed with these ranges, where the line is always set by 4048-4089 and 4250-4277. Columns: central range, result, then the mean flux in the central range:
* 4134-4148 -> 1.0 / 1.07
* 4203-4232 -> 1.0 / 1.15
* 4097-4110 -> 1.4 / 1.01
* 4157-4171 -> 1.0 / 1.08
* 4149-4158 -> 1.9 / 0.918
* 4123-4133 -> -0.3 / 1.18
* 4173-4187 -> 1.9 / 1.01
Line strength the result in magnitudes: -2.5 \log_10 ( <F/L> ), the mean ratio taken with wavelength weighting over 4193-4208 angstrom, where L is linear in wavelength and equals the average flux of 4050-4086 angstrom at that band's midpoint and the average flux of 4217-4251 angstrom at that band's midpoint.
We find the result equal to 0.07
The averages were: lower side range 1.09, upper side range 1.19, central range 1.09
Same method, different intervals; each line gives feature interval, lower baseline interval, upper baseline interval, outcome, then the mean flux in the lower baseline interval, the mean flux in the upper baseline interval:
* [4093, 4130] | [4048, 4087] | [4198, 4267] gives 0.04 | 1.1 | 1.18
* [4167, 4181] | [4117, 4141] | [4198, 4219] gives 0.09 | 1.09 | 1.15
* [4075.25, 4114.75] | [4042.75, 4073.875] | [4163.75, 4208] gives -0.07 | 1.07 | 1.08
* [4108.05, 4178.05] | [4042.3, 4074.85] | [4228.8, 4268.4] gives 0.06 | 1.07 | 1.21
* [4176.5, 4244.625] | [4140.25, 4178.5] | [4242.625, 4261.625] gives 0.01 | 1.04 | 1.21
